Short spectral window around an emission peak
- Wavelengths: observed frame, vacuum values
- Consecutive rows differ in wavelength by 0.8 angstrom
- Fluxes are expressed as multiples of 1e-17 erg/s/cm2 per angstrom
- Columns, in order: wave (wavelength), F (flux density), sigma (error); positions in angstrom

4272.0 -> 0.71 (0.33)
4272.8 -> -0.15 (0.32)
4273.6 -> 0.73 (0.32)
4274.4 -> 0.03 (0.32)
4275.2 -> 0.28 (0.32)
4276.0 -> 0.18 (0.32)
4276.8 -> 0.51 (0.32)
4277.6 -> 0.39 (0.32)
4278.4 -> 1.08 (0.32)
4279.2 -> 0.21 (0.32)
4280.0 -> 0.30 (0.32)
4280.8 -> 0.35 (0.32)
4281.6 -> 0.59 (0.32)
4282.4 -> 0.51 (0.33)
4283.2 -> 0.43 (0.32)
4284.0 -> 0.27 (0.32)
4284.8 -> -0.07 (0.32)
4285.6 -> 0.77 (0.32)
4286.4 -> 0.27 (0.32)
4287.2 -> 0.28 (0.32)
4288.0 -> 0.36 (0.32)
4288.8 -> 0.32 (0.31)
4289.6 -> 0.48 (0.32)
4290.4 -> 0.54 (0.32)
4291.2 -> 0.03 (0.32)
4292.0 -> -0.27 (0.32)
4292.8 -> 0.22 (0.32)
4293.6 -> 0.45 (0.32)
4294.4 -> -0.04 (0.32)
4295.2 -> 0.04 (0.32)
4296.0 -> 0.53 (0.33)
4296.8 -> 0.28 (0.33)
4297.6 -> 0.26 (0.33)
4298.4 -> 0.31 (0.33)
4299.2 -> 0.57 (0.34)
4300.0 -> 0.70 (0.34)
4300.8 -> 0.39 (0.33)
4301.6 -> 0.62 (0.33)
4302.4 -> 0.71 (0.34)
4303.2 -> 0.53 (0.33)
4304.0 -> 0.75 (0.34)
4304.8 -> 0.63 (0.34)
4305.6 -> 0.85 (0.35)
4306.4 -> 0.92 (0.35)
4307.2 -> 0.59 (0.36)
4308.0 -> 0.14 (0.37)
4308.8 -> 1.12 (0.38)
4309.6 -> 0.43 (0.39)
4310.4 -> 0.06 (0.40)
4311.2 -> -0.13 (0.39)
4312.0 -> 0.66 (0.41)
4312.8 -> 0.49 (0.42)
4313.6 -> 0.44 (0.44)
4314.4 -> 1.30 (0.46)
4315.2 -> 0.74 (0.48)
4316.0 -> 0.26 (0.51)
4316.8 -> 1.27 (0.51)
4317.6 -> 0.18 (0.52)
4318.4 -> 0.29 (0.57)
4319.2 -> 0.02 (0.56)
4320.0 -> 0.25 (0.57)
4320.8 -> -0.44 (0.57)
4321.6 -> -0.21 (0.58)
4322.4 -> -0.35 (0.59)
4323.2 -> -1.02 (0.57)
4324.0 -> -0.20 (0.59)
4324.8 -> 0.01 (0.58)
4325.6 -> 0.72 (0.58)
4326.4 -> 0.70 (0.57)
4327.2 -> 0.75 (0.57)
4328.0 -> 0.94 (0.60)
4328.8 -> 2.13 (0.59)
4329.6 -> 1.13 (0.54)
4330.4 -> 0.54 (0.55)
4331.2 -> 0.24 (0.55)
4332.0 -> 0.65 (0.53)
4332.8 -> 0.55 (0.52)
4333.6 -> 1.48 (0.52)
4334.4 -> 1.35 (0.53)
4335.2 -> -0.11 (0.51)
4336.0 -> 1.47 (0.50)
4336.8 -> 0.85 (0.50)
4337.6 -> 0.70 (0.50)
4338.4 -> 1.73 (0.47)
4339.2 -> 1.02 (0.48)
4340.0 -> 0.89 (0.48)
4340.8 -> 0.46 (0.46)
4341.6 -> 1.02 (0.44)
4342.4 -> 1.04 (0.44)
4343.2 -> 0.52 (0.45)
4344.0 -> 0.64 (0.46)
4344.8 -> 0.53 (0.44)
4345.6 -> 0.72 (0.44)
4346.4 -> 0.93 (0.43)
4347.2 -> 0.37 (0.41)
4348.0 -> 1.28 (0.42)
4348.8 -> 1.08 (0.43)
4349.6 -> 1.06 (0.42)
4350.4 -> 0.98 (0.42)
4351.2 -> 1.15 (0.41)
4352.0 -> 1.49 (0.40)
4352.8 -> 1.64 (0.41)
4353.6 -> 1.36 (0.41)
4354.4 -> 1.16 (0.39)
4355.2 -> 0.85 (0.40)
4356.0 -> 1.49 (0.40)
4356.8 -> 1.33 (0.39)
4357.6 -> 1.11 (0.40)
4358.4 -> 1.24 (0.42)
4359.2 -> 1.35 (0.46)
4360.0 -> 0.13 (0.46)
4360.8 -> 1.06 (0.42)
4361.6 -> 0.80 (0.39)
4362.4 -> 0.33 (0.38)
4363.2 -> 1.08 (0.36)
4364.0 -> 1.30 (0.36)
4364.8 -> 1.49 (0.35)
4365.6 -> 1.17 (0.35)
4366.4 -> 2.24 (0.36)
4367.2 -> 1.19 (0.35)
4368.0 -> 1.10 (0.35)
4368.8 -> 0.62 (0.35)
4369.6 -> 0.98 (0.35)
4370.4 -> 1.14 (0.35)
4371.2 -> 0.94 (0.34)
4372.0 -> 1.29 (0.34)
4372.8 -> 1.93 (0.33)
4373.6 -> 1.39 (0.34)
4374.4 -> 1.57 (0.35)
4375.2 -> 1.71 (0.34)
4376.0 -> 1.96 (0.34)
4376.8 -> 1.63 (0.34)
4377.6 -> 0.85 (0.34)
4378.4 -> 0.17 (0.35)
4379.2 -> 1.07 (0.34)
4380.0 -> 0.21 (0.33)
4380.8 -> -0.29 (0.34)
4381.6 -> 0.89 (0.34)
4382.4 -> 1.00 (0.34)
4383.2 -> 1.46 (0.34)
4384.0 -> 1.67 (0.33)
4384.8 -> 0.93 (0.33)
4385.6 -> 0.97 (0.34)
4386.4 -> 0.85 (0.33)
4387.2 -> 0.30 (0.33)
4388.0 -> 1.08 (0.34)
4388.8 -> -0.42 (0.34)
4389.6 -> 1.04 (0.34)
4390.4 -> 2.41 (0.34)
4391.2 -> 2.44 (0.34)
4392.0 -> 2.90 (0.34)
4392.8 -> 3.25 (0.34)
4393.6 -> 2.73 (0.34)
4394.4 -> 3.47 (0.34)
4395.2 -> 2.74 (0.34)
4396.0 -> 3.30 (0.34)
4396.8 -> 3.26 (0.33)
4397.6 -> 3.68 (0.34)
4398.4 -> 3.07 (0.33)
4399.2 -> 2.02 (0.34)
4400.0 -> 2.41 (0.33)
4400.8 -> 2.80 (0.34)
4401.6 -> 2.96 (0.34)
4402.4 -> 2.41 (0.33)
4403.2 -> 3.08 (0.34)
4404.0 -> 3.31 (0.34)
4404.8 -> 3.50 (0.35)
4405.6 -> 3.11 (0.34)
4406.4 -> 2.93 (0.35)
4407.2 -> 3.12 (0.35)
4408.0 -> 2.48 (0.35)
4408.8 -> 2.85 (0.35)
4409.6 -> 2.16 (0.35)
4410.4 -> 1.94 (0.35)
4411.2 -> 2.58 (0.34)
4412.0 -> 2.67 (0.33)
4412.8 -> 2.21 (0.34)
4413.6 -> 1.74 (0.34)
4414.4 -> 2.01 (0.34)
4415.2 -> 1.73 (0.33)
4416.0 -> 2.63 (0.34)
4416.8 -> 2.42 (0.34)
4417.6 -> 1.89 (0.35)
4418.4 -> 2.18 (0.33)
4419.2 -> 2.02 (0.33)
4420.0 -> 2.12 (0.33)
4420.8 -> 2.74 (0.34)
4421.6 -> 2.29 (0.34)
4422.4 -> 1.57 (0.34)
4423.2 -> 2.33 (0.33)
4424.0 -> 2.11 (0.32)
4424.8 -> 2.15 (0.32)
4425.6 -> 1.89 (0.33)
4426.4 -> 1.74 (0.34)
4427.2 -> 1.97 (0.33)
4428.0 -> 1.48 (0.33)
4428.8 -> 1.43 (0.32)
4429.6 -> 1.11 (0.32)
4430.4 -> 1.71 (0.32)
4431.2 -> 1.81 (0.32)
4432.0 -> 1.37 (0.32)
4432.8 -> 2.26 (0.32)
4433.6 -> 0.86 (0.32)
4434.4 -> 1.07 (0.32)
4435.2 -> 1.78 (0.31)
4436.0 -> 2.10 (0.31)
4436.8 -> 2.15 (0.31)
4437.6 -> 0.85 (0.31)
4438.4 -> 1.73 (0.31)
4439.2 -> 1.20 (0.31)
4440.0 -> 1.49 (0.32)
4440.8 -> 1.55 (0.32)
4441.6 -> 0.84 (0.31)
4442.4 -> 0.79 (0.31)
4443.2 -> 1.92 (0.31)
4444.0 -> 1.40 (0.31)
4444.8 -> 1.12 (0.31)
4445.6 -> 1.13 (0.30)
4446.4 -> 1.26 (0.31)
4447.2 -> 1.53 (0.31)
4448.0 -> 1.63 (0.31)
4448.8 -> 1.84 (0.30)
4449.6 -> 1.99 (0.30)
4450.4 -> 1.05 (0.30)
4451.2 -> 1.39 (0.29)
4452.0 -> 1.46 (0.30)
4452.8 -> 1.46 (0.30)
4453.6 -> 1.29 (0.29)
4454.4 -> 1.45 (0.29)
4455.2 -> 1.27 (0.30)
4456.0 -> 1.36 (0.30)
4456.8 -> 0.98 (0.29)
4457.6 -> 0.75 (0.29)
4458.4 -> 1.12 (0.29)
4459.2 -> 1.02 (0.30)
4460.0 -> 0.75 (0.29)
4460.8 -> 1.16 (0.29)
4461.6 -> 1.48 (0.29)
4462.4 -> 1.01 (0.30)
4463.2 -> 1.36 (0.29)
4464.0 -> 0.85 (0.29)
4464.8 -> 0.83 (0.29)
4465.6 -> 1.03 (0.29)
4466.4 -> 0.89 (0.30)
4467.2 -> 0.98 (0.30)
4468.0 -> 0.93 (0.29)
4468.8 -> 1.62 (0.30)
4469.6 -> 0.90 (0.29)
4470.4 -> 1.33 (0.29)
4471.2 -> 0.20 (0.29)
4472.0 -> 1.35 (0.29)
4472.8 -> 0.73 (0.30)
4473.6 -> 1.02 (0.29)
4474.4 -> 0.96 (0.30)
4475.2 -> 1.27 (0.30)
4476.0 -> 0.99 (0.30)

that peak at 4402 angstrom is Lyman alpha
